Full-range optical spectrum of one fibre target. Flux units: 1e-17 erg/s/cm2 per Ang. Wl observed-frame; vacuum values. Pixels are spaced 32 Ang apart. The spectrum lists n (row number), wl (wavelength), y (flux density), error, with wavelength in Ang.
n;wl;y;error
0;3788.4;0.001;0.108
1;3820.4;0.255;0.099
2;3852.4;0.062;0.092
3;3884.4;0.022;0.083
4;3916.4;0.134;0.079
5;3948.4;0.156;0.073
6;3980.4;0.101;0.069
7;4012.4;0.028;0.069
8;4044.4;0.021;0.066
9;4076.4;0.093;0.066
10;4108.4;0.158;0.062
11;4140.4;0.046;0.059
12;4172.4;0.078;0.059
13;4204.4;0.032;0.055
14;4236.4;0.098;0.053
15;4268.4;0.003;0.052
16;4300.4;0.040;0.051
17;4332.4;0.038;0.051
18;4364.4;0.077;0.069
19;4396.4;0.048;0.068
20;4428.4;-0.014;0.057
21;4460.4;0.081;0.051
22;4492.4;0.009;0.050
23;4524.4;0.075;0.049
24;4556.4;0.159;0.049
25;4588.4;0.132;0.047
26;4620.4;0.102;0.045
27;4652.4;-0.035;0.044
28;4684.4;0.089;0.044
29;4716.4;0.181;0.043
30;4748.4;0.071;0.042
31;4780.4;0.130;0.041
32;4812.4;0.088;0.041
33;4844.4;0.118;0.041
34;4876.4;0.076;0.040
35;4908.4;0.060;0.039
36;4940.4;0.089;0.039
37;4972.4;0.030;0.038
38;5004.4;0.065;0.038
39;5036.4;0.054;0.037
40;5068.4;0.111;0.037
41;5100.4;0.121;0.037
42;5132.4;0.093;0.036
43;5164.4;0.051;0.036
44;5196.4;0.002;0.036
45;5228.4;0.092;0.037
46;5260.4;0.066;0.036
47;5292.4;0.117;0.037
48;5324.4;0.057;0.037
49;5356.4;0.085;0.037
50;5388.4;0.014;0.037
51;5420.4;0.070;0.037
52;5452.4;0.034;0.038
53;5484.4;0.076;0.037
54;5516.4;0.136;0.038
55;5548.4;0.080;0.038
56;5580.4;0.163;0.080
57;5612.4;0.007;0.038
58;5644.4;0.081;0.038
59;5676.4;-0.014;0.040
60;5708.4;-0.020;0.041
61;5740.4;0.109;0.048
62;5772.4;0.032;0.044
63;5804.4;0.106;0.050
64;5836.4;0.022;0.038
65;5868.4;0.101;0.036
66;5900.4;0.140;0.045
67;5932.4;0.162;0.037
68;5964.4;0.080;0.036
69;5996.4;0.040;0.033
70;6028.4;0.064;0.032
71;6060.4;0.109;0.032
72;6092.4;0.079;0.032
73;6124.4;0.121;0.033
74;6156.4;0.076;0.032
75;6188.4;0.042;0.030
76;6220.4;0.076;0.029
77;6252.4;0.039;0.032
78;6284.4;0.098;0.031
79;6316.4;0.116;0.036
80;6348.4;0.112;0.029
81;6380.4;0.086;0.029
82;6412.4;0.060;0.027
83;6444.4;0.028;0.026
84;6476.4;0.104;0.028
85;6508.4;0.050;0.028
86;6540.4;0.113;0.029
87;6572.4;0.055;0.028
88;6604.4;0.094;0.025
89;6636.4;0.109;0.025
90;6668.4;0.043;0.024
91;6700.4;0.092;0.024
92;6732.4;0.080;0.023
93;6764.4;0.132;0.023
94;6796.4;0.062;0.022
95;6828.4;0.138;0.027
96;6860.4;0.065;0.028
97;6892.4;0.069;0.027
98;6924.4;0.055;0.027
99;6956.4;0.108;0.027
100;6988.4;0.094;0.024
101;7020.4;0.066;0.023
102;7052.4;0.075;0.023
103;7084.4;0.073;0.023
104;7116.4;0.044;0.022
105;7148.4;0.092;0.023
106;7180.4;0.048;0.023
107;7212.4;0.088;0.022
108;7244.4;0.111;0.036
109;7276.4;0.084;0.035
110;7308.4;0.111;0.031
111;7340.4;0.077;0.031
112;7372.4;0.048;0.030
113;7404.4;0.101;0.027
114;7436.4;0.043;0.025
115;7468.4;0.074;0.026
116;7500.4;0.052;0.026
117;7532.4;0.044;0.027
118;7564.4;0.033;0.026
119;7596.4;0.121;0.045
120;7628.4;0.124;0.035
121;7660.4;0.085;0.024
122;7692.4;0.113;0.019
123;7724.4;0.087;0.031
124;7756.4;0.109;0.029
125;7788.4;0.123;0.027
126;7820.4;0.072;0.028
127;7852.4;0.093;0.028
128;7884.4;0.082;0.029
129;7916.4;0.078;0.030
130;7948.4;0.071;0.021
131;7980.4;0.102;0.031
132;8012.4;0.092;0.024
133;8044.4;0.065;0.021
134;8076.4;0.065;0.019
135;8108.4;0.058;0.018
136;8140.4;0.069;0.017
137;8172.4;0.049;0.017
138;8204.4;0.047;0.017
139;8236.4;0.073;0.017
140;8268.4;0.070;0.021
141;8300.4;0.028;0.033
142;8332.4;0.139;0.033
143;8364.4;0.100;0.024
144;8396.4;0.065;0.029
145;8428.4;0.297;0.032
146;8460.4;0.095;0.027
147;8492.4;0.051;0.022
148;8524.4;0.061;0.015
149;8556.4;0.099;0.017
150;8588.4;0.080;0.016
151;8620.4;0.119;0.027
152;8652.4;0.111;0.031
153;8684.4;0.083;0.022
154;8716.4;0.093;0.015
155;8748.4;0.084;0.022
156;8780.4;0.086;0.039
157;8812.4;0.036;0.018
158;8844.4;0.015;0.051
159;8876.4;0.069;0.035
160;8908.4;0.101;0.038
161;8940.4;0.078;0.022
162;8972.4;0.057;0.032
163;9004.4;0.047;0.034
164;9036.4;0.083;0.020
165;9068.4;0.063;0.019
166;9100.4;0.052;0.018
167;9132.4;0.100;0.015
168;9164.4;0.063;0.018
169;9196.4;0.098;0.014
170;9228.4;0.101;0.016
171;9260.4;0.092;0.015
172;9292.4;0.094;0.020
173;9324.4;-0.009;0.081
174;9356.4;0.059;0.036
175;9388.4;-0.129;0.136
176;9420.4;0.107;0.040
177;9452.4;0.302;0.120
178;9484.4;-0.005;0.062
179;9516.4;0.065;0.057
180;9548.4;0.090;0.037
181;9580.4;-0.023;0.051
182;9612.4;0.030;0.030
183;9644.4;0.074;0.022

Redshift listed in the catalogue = 1.26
